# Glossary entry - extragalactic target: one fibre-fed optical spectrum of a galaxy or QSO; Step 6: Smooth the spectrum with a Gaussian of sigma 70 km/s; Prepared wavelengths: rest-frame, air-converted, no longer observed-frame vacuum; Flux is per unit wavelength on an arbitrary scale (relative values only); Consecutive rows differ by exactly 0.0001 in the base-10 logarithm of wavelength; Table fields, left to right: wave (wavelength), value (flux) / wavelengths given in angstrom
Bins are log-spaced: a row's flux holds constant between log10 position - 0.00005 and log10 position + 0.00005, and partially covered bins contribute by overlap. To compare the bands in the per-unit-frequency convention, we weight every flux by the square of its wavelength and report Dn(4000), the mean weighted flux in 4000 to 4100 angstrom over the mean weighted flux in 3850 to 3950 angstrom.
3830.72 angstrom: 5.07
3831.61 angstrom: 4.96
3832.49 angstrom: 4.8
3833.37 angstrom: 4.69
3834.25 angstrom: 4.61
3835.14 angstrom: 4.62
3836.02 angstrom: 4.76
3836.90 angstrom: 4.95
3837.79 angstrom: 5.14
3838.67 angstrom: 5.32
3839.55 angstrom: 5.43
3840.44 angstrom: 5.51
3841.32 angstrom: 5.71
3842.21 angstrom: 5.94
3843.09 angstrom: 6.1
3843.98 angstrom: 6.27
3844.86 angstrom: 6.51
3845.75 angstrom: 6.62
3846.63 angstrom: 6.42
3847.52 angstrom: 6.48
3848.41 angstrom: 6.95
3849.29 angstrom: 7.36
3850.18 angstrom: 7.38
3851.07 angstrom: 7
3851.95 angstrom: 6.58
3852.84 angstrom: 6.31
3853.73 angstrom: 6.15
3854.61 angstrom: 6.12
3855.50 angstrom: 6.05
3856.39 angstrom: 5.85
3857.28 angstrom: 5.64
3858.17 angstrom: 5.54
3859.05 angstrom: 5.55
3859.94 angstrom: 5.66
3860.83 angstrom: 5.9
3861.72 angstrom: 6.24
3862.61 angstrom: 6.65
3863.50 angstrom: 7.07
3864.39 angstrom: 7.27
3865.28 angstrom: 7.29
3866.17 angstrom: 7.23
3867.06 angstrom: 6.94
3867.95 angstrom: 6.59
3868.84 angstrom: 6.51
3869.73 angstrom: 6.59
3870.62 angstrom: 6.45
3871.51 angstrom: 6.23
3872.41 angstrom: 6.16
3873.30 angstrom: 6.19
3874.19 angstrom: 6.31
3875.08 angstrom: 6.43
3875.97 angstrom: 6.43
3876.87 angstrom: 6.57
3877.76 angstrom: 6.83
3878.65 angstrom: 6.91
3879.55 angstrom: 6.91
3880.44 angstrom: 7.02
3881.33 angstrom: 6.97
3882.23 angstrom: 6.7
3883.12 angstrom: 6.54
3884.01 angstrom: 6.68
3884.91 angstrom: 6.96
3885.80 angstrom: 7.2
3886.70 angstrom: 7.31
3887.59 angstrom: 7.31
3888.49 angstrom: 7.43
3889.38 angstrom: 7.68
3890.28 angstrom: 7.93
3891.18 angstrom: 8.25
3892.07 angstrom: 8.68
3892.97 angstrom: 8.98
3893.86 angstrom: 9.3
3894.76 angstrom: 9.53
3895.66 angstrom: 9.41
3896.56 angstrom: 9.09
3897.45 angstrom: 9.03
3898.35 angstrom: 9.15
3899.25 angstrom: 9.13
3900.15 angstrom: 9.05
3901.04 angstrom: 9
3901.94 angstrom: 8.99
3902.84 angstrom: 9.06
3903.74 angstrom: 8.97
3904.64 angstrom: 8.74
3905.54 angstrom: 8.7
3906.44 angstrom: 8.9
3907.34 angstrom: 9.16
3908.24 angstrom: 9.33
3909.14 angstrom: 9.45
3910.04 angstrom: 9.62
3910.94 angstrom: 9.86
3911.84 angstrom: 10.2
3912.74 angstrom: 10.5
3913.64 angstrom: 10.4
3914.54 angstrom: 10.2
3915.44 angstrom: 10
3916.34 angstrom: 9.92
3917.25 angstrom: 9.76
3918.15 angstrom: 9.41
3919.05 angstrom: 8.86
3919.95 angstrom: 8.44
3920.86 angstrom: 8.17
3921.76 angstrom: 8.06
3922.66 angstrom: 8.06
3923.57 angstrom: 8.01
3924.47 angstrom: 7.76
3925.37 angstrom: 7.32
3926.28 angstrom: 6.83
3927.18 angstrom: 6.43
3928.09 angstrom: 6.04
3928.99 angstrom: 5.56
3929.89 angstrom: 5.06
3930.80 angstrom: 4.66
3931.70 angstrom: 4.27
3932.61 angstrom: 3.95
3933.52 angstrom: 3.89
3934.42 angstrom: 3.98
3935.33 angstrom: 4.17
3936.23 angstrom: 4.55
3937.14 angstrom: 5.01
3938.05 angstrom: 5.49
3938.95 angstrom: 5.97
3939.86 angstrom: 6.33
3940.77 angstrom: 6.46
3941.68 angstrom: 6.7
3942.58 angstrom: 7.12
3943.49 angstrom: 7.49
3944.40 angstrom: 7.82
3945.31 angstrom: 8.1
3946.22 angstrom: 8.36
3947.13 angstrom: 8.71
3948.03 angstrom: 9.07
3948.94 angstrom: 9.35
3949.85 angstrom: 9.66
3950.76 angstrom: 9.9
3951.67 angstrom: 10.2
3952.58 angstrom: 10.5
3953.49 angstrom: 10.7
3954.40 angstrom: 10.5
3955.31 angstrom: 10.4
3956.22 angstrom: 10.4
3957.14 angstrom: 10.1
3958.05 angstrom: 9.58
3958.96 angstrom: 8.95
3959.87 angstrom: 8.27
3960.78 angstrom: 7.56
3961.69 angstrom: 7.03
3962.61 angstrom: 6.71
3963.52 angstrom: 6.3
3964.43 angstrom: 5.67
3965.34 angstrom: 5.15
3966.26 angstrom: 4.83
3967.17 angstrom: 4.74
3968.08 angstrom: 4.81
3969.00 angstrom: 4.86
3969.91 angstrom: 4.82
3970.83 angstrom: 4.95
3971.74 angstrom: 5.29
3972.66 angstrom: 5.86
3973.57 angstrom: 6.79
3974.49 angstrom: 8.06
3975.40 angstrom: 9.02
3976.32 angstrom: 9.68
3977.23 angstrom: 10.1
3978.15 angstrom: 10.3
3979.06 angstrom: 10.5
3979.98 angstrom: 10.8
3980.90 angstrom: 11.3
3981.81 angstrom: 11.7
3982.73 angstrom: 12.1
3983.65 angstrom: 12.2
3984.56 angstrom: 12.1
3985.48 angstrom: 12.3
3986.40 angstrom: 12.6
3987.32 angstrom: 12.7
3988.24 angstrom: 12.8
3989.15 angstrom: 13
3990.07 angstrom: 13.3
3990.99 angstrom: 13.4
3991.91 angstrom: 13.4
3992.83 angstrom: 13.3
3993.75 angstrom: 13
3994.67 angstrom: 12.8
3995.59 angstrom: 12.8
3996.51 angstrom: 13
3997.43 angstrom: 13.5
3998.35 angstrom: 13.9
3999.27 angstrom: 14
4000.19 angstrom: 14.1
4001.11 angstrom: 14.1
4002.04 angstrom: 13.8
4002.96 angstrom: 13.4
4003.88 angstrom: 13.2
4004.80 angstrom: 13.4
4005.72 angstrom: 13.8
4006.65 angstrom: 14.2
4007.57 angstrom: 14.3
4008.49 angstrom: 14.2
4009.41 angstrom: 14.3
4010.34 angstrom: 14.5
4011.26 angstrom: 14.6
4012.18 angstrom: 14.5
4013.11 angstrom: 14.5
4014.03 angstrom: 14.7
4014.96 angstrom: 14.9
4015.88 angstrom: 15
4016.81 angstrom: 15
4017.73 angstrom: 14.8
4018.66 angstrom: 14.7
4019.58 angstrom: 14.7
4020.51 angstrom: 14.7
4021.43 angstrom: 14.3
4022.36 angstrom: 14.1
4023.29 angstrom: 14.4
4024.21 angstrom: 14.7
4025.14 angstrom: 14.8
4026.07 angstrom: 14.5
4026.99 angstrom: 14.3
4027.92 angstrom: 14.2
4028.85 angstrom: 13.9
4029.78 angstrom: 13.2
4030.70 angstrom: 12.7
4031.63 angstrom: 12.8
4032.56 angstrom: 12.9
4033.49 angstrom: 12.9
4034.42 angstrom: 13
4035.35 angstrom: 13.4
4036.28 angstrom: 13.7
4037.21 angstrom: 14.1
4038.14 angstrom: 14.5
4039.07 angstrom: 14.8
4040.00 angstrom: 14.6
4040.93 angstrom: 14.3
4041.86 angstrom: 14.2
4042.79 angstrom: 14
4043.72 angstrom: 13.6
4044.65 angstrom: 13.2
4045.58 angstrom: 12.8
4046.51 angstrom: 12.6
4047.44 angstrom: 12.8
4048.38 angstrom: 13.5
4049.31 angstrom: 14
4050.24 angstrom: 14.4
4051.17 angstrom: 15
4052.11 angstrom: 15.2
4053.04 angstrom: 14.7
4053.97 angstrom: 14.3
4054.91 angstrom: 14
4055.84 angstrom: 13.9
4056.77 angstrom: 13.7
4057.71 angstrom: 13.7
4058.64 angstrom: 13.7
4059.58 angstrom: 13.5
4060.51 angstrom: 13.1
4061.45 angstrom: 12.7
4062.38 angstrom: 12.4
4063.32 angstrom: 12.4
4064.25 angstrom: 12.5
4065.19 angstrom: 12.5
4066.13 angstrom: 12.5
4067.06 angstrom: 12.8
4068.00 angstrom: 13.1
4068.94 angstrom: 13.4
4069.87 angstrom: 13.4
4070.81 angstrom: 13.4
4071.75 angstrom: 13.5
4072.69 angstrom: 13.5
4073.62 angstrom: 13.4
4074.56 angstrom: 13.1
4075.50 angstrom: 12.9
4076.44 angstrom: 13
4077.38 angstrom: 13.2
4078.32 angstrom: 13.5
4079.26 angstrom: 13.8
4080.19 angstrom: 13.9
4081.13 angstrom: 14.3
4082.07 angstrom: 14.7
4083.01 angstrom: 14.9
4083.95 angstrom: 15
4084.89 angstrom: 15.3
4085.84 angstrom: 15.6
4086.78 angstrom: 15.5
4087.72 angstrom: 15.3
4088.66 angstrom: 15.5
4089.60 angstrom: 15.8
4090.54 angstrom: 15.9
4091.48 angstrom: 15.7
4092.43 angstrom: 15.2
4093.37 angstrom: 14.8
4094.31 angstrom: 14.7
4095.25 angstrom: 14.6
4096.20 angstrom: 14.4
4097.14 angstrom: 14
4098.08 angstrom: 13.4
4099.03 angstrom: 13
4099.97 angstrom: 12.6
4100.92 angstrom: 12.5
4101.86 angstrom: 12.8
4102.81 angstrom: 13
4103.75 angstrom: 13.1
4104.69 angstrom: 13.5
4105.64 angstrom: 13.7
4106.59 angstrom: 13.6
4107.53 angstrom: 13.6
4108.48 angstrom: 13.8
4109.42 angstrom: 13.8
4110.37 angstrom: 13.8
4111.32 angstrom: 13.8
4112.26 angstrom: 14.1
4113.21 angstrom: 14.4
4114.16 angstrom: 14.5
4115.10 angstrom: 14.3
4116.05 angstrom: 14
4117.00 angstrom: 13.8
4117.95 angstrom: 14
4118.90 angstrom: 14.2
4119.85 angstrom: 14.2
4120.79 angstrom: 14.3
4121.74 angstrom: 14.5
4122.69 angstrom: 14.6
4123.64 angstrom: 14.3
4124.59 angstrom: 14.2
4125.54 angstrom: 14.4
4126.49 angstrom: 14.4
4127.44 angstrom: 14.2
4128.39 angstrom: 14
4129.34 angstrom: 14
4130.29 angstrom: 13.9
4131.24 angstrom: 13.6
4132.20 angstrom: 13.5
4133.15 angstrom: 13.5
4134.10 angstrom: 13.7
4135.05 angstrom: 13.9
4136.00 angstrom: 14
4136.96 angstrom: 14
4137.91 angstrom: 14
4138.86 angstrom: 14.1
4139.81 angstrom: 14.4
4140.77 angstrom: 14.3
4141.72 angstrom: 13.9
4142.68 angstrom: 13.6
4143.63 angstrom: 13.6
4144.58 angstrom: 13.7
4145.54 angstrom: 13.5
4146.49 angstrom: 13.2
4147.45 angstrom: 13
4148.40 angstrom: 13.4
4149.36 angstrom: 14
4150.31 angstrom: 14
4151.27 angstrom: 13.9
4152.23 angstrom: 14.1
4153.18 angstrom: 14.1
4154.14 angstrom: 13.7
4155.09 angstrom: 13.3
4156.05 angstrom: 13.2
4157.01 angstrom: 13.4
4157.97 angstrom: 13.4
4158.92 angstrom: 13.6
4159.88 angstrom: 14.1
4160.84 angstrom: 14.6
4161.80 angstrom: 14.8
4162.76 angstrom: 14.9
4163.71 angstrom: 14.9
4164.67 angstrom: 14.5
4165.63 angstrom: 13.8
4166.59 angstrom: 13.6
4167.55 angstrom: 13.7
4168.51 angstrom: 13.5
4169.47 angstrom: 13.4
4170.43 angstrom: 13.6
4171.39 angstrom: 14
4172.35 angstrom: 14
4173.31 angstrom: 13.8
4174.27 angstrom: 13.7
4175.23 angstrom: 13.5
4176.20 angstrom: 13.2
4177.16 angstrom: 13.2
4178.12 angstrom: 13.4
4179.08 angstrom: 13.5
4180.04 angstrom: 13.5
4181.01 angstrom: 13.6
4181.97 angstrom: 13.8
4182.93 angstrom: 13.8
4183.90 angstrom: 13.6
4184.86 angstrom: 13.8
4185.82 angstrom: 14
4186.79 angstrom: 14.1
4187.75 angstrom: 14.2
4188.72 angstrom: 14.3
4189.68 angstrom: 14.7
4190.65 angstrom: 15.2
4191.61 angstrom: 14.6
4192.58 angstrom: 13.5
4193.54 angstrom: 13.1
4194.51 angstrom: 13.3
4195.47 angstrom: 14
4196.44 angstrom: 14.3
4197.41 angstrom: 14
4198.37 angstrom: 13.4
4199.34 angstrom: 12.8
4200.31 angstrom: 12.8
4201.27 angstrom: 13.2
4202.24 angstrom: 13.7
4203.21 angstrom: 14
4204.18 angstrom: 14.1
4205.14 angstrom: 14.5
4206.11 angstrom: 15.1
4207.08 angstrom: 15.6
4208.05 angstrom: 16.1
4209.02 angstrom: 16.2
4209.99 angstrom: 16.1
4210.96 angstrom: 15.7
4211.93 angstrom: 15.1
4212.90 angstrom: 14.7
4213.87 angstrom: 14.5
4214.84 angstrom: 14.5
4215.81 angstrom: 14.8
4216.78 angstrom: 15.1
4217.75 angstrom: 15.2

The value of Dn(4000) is 2.03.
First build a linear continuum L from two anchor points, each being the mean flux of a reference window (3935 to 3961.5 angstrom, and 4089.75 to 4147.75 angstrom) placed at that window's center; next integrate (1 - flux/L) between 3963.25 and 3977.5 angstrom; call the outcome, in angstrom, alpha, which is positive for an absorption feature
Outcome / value 4.3 angstrom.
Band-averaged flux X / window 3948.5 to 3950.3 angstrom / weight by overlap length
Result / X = 9.5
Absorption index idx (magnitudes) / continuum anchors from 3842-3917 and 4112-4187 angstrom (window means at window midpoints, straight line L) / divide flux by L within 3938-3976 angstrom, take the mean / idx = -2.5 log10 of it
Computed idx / 0.22 mag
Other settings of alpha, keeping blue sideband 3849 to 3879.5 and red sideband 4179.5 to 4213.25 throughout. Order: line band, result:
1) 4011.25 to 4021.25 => -4.7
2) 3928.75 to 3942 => 5.0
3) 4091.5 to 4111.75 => -2.9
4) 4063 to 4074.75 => -1.9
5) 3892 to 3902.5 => -2.7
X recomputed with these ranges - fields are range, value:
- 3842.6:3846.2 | 6.38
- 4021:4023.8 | 14.3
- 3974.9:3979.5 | 9.92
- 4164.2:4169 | 13.8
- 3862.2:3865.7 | 7.07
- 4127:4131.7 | 13.9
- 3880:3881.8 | 6.98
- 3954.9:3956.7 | 10.4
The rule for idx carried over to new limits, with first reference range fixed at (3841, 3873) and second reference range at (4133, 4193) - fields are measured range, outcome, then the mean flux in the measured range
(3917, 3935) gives 0.206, 6.67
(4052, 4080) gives -0.162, 13.3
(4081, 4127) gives -0.152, 14.3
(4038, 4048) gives -0.247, 13.7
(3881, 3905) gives -0.133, 8.27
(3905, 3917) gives -0.245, 9.7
